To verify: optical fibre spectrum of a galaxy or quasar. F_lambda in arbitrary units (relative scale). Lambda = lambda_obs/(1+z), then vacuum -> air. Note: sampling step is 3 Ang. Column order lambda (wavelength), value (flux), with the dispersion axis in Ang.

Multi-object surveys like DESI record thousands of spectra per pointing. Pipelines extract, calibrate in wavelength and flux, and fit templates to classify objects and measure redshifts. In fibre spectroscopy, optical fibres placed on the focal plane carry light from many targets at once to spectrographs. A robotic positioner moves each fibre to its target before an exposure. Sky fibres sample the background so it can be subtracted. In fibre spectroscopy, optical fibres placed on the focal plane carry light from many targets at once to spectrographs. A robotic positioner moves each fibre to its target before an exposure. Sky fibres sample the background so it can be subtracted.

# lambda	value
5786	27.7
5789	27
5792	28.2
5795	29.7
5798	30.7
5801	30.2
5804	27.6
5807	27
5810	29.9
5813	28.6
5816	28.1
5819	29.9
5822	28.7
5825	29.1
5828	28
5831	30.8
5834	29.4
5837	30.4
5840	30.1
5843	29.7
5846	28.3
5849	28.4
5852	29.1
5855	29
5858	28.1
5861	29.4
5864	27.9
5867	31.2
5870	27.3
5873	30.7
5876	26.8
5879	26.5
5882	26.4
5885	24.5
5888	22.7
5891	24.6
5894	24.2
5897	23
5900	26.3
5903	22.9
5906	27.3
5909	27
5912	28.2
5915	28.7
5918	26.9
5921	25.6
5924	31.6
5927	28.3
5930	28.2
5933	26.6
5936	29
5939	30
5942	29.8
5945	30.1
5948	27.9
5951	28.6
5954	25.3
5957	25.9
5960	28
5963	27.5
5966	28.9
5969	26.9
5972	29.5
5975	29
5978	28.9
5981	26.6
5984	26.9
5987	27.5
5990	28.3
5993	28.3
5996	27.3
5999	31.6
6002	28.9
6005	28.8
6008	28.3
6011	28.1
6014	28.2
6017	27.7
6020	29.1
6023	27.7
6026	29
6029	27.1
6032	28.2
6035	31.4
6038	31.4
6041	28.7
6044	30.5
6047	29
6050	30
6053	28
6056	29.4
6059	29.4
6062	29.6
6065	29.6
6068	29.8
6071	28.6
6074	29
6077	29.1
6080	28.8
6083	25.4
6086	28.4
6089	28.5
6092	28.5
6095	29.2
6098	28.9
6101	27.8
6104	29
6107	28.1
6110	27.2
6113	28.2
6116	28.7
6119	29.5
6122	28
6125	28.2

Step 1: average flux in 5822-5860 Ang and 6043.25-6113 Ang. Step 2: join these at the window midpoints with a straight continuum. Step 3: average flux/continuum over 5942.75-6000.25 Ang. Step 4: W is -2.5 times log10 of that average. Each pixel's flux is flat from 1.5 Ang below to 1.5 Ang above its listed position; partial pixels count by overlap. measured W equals 0.03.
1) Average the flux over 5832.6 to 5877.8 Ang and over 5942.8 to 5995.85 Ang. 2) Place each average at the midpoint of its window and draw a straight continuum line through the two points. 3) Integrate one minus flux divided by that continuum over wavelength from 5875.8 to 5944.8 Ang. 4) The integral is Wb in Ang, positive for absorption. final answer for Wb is 4.04 Ang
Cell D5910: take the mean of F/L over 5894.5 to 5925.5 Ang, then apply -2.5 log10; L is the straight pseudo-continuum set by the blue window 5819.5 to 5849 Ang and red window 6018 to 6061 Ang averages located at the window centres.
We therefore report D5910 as 0.10 mag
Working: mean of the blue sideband 29.4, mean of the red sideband 29.2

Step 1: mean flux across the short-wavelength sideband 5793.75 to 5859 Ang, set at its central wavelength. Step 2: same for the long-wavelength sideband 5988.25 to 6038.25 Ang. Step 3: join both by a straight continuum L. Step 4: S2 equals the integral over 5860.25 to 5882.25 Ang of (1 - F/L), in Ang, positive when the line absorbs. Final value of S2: 0.5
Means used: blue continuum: 29.1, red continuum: 28.7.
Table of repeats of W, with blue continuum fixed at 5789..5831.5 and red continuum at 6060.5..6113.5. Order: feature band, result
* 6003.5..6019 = 0.02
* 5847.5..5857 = 0.00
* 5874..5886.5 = 0.10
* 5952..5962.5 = 0.08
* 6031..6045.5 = -0.06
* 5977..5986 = 0.05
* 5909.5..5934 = 0.03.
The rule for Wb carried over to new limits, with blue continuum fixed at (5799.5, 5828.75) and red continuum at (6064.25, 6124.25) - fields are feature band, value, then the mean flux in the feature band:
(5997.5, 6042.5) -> -0.6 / 28.9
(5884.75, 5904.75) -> 3.2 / 24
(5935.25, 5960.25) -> 0.3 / 28.3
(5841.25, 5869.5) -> -0.3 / 29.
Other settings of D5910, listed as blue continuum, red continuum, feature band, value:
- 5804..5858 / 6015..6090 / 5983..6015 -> 0.02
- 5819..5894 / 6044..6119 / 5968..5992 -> 0.02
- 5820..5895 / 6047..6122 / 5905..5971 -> 0.01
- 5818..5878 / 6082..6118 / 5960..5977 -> 0.01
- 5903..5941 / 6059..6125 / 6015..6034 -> 0.00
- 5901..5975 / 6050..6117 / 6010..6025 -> 0.00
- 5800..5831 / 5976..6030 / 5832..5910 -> 0.05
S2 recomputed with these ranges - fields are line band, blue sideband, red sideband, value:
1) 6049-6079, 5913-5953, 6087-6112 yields -0.9 Ang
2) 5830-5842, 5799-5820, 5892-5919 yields -0.9 Ang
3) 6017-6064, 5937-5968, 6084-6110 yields -1.4 Ang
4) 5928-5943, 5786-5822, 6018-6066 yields 0.2 Ang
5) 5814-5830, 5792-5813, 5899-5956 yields 0.0 Ang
